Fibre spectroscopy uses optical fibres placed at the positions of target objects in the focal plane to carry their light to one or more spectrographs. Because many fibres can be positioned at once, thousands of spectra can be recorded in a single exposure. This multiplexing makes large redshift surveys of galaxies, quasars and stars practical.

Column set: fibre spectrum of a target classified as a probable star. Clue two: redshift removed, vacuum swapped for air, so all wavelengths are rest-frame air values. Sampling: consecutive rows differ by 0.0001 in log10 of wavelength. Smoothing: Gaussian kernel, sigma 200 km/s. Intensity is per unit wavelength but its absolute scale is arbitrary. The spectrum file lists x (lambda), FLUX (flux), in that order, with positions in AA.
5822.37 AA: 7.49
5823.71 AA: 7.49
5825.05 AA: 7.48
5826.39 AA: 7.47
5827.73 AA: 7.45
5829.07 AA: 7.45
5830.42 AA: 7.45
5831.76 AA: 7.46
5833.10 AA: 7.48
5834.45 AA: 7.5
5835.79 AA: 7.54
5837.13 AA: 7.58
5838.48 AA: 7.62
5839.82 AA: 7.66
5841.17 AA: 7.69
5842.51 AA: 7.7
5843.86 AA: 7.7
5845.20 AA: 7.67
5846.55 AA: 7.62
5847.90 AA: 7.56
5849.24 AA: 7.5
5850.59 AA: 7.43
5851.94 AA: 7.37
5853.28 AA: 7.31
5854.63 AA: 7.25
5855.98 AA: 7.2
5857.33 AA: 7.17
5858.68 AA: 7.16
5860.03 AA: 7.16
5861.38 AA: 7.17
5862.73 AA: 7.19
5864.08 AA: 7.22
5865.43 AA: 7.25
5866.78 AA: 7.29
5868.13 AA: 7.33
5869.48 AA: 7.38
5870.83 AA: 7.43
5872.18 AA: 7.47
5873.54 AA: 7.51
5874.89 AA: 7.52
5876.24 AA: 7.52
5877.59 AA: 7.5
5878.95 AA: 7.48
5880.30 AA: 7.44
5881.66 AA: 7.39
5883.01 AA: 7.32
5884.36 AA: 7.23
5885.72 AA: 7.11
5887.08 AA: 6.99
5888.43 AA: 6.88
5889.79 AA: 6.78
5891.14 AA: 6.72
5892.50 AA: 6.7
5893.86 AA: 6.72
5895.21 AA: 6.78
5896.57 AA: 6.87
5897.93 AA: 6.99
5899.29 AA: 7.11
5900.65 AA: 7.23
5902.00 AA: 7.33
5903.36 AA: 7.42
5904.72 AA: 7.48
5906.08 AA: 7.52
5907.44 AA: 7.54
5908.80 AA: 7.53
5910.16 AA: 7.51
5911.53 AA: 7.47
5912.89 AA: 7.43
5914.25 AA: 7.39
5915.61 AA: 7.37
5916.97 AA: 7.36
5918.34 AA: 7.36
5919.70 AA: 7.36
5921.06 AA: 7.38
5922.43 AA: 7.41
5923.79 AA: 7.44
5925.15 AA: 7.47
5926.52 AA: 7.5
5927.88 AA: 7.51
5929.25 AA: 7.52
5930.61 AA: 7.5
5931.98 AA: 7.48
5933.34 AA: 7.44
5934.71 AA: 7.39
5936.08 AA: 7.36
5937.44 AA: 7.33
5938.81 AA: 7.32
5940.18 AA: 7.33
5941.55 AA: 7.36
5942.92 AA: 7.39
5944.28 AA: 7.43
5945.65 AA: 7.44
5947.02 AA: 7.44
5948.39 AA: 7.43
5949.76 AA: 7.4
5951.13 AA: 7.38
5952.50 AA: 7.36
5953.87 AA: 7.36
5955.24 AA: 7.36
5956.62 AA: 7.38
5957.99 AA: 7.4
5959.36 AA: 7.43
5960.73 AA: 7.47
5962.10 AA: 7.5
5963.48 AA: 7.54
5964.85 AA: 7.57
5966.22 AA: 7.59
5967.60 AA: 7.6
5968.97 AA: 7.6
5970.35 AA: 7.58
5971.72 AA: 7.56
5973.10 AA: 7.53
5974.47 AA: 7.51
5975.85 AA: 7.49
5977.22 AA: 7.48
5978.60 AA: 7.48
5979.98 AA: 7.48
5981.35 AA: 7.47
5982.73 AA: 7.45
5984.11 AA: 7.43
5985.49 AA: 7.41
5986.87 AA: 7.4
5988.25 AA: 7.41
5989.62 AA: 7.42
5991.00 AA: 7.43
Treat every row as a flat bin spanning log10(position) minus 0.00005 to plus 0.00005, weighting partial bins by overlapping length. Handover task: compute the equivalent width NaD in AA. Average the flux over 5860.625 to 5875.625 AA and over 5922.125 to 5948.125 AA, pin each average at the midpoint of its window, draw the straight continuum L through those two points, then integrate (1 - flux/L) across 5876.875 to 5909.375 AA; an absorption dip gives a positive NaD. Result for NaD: 0.9 AA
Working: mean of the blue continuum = 7.34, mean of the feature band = 7.17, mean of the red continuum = 7.43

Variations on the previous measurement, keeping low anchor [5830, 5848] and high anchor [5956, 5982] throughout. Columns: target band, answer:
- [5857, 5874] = 0.65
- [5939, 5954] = 0.27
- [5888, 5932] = 1.59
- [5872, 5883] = 0.14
